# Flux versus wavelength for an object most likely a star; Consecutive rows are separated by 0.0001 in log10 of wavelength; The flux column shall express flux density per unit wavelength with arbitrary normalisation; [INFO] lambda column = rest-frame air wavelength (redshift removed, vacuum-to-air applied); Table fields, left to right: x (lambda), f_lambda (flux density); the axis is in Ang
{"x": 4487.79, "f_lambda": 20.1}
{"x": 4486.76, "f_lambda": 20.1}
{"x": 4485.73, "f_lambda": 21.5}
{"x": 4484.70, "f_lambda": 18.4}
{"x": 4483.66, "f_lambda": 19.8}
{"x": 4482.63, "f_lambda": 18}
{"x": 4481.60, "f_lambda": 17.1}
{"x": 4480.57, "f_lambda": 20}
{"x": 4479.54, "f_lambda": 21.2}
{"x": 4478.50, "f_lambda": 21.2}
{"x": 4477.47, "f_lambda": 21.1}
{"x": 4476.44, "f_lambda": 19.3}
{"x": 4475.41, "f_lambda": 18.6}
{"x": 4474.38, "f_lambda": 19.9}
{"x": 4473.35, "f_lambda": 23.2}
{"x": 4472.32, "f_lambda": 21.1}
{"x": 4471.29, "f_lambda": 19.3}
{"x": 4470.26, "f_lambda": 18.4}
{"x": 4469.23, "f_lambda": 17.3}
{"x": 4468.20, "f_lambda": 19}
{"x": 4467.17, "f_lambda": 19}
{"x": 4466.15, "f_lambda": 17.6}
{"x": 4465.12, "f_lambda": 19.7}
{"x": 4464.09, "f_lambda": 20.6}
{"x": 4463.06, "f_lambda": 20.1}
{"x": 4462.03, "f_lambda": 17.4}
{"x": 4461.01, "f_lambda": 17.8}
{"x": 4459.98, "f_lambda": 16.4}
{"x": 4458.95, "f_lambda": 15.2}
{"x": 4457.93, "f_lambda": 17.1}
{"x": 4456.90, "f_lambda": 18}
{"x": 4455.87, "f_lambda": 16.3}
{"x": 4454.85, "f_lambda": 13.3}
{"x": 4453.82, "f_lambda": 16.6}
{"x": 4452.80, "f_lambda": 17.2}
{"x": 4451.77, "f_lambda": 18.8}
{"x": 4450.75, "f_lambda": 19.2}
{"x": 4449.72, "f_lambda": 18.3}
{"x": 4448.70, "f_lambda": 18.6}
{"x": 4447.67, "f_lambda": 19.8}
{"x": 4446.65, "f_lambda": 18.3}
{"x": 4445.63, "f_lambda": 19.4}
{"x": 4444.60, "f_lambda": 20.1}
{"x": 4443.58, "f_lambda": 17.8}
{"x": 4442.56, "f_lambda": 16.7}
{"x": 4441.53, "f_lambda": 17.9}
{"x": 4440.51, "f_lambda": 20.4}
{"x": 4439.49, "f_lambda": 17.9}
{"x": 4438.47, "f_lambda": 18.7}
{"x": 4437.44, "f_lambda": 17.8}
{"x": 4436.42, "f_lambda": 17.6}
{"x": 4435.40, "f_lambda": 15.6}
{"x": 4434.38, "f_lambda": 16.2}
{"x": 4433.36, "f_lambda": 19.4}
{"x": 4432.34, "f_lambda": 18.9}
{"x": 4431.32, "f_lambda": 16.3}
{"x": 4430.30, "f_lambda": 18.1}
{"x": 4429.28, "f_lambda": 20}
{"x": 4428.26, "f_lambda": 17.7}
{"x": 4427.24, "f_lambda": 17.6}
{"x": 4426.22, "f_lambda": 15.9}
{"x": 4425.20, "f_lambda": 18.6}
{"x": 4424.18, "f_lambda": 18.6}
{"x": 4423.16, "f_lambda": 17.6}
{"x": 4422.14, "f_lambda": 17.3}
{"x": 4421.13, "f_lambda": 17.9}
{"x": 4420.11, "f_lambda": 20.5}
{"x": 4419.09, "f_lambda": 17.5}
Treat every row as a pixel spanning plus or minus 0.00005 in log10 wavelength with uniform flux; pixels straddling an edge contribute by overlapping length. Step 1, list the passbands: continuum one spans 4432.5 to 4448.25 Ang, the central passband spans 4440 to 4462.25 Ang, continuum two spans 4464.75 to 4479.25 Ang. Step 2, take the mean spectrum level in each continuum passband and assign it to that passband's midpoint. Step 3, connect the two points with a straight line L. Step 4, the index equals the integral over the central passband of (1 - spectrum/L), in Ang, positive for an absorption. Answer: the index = 1.13 Ang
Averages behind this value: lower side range 18.3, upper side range 19.6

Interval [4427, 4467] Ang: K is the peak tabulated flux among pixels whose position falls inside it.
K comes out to 20.6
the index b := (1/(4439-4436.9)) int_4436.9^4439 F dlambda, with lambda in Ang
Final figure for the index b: 18.2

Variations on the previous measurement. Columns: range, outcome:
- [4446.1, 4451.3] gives 18.9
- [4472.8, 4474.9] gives 21.5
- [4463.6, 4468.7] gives 19.2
